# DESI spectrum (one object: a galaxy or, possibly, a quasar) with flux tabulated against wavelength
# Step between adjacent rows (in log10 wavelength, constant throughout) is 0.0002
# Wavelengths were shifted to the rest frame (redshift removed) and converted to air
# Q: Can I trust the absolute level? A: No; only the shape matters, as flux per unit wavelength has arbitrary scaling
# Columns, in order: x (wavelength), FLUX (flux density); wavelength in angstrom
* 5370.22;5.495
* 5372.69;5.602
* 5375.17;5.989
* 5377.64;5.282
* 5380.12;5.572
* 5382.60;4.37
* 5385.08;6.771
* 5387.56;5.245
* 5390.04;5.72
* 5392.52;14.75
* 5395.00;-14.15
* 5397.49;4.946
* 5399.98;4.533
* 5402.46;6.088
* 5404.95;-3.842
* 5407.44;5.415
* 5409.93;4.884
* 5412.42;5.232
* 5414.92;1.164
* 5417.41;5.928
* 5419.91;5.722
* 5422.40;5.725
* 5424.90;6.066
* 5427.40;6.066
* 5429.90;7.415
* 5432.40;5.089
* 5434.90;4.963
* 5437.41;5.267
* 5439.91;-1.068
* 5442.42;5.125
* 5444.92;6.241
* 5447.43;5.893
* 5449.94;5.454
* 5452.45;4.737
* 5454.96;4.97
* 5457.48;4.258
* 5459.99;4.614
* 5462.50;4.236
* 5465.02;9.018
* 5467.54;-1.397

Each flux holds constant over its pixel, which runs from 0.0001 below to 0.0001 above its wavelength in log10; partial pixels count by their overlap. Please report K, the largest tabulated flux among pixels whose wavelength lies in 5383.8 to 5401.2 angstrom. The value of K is 14.75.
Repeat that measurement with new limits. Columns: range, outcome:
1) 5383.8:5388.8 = 6.771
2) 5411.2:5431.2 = 7.415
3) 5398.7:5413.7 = 6.088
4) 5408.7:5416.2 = 5.232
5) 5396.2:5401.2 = 4.946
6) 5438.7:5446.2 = 6.241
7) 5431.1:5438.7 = 5.267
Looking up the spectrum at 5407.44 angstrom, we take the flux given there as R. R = 5.415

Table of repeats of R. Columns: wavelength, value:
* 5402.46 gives 6.088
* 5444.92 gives 6.241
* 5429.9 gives 7.415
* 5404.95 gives -3.842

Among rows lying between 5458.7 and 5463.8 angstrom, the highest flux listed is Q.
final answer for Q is 4.614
